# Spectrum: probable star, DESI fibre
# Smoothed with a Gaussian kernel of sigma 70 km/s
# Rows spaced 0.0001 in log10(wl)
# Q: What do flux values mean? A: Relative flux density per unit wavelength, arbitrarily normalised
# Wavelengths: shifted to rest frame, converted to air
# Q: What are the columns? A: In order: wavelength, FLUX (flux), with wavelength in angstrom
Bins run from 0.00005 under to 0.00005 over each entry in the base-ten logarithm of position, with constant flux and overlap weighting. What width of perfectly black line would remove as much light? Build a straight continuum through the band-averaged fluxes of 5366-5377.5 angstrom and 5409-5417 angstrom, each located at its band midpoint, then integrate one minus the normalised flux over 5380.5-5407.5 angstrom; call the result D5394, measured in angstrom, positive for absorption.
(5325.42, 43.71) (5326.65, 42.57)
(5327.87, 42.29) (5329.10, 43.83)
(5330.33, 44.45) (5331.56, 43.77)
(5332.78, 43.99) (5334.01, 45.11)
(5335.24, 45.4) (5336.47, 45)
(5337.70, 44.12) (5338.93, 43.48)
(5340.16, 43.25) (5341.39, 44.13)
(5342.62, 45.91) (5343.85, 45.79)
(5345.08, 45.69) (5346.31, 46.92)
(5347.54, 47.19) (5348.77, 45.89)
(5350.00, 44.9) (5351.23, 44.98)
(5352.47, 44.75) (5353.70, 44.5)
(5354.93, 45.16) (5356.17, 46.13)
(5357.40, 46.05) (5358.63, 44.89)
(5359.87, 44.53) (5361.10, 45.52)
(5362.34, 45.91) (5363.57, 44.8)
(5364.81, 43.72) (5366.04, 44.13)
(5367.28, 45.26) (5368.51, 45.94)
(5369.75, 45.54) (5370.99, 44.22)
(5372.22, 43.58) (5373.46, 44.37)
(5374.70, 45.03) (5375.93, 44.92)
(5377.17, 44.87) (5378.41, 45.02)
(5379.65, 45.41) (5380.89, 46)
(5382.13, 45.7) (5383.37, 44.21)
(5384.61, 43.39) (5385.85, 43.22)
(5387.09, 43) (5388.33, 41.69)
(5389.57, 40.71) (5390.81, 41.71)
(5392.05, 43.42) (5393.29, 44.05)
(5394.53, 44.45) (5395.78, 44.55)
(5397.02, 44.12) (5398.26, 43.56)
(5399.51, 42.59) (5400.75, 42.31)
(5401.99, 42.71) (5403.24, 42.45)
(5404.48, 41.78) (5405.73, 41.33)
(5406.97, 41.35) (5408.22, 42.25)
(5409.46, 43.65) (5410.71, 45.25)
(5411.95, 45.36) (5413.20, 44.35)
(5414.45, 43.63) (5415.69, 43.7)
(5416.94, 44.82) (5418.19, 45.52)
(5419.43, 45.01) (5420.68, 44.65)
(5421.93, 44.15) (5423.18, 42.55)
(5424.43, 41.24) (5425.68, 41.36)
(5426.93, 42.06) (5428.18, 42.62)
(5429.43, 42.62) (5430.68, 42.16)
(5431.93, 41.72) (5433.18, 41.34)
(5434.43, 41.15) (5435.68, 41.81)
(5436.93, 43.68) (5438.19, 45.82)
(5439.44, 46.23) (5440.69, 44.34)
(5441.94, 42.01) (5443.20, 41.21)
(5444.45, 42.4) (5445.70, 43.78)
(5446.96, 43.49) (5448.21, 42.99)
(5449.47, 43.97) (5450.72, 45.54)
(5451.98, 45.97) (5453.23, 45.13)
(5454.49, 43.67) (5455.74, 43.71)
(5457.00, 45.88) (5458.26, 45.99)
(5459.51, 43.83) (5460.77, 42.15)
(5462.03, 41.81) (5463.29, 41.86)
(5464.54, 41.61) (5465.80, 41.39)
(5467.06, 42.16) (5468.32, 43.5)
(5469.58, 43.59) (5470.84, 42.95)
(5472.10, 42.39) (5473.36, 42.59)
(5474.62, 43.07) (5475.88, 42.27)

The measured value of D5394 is 0.9 angstrom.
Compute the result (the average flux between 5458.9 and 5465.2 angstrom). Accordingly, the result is 42.2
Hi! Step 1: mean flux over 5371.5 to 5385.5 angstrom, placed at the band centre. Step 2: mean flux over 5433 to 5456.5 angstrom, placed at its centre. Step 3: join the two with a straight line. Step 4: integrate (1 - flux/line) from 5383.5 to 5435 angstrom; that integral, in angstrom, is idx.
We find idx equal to 1.4 angstrom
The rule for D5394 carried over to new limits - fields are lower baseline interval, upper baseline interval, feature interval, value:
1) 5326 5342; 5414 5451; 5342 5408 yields -1.0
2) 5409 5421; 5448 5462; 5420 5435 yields 0.7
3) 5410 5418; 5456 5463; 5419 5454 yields 0.7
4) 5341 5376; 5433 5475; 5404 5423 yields 0.2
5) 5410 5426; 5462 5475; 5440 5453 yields -0.1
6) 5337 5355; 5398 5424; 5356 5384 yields -0.3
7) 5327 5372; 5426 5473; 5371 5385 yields -0.1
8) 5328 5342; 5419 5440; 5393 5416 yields 0.0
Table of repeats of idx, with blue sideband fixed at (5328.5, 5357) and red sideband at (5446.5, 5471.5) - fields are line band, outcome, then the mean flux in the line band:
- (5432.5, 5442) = 0.1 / 43.4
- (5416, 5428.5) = 0.2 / 43.4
